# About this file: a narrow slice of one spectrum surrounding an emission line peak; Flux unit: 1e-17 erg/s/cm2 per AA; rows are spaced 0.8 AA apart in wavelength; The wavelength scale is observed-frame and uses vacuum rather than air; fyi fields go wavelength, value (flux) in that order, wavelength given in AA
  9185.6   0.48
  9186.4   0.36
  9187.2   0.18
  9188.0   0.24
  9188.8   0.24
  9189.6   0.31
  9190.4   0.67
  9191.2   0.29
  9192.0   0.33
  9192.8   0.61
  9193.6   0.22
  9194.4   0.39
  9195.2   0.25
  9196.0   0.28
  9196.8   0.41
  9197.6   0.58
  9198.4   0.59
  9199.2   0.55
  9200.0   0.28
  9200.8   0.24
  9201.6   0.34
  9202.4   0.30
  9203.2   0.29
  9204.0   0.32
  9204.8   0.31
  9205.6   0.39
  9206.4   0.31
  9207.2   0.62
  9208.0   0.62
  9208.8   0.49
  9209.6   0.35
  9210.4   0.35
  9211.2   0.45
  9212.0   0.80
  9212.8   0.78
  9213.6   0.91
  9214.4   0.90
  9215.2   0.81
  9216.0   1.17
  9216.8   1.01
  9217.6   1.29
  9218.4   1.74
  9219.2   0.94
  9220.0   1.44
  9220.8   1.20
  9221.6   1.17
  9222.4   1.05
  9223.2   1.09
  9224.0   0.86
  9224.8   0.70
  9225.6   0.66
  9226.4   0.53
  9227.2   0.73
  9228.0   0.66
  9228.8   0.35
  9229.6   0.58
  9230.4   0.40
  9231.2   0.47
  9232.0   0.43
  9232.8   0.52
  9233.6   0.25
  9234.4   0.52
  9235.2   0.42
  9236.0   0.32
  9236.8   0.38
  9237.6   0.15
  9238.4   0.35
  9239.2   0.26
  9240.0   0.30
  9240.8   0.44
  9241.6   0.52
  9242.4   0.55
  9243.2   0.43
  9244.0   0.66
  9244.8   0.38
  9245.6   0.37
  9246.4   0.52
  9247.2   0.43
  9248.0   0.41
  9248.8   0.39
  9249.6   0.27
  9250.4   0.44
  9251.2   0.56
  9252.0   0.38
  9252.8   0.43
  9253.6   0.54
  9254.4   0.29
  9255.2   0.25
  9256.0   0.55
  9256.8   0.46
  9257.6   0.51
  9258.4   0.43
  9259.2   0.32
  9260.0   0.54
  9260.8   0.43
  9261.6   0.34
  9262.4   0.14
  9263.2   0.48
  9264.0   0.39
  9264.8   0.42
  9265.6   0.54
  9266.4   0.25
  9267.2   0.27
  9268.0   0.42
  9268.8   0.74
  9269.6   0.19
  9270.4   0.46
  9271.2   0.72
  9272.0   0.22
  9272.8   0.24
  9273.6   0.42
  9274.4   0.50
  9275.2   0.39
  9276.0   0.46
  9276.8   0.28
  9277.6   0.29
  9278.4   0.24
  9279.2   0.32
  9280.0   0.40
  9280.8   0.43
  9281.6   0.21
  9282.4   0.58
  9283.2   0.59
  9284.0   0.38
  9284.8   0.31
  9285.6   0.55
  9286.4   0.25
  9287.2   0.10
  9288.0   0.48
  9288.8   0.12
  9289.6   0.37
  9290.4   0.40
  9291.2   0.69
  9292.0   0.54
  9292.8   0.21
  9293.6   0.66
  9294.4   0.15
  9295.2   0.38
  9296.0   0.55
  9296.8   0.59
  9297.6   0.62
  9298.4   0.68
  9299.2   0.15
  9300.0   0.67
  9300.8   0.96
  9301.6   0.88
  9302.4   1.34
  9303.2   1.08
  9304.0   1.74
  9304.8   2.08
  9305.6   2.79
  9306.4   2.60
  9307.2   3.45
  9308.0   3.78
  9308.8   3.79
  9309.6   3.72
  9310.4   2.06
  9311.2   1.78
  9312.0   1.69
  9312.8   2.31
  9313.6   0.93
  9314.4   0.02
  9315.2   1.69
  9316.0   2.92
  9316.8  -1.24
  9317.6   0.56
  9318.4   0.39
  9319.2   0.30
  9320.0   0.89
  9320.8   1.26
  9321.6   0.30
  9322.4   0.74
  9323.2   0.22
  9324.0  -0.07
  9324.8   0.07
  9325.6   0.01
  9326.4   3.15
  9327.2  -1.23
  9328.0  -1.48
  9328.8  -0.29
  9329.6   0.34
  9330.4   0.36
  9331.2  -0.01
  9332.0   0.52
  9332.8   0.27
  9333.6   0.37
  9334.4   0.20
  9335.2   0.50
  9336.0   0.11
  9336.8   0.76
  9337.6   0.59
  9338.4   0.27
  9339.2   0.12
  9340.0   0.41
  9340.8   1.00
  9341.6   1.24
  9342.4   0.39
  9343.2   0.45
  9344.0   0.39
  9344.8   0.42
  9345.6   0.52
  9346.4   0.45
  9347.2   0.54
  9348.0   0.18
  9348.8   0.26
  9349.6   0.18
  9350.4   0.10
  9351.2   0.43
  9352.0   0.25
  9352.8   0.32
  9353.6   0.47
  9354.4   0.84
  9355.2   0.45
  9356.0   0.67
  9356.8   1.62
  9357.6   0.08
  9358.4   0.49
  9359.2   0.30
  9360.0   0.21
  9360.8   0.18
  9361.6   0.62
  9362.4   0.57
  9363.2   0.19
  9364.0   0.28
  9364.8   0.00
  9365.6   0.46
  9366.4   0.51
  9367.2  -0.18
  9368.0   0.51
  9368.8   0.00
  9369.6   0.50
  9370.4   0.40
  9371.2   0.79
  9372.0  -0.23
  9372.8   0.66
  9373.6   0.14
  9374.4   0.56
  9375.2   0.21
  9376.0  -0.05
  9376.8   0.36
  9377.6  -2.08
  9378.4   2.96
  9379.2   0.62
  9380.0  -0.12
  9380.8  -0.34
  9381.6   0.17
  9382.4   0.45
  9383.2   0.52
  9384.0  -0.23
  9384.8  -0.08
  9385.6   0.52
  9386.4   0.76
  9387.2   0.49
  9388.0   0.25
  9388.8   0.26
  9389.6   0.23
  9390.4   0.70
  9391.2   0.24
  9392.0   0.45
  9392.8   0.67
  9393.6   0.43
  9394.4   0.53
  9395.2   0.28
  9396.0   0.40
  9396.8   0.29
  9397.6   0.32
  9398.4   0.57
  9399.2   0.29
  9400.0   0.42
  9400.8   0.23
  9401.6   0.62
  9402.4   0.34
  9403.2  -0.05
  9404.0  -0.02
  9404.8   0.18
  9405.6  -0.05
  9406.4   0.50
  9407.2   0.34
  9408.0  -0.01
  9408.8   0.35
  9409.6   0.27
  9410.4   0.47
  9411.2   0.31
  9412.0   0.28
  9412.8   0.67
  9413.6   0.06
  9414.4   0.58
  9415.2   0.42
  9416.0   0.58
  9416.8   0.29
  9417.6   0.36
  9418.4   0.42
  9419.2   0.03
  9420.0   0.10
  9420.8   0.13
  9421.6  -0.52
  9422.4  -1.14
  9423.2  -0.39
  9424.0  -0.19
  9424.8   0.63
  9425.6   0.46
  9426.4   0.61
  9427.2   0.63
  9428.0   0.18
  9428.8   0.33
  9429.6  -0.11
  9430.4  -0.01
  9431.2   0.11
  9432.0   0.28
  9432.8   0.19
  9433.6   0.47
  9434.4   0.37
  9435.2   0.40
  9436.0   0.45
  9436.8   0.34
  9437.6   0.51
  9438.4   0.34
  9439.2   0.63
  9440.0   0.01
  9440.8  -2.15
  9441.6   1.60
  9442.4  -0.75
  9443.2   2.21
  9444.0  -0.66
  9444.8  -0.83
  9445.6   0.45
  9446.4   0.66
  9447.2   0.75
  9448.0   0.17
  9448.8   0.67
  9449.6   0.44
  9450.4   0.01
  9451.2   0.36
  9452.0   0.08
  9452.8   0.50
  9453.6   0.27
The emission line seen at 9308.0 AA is [O III] 5007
